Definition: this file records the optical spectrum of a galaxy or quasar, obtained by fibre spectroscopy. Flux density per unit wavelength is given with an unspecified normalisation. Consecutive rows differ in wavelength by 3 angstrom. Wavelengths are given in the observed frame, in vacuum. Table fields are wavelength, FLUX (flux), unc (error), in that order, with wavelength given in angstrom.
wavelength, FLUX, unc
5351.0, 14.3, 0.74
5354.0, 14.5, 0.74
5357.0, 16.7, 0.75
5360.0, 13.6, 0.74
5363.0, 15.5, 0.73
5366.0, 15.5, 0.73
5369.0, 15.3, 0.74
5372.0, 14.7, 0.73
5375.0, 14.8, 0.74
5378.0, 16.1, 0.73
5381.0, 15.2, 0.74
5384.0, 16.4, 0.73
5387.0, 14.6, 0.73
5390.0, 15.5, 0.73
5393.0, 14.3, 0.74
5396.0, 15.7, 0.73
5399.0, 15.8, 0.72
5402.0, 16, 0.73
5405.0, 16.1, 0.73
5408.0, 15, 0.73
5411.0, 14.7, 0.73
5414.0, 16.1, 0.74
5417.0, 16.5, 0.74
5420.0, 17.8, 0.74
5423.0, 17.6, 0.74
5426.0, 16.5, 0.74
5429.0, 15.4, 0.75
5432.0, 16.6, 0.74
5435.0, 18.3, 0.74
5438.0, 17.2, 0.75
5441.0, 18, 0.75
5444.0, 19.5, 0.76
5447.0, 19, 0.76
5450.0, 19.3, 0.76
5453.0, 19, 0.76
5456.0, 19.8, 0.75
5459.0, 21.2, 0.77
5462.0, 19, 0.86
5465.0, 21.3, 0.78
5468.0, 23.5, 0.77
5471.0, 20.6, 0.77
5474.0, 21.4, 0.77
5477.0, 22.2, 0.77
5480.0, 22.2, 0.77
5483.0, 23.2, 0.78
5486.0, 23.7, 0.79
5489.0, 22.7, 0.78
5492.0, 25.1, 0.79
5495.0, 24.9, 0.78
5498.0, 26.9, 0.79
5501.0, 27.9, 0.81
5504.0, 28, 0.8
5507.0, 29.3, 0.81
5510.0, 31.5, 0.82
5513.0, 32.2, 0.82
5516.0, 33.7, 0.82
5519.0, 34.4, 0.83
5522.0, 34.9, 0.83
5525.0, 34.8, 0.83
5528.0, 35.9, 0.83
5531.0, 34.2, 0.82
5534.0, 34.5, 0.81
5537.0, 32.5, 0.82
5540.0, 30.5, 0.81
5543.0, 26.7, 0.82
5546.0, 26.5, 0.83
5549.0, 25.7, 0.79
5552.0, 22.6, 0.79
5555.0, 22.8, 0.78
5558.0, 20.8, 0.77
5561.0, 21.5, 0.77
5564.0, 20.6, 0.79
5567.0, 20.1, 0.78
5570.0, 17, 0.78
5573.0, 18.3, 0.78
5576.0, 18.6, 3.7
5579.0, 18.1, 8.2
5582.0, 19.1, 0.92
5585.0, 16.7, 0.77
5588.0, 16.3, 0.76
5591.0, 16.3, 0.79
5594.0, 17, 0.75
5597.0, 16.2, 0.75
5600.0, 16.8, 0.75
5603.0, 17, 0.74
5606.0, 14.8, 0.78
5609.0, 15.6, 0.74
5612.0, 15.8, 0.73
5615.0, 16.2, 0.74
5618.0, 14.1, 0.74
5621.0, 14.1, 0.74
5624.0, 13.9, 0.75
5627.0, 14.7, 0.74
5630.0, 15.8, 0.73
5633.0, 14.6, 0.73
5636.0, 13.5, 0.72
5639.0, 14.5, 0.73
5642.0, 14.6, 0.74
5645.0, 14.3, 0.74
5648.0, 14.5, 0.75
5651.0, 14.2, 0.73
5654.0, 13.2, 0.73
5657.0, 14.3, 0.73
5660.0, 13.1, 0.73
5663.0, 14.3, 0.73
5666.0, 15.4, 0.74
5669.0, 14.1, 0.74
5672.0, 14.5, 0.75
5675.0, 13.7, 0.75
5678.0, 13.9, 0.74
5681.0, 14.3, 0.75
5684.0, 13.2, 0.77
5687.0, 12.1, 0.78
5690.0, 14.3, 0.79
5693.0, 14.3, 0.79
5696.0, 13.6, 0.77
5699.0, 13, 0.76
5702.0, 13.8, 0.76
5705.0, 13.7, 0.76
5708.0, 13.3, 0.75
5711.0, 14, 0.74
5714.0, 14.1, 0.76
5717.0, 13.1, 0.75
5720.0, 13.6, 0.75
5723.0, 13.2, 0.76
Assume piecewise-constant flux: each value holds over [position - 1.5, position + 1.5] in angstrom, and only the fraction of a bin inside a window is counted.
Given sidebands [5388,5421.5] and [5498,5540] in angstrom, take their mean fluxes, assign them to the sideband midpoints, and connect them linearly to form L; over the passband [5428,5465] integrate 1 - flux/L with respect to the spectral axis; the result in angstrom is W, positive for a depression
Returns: 5.31 angstrom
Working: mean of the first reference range 15.8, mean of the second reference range 32.3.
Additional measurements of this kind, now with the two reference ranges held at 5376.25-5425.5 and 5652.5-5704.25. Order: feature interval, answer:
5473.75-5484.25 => -4.8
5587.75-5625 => -3.5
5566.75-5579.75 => -3.3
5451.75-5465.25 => -4.0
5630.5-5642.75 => -0.2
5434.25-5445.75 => -2.0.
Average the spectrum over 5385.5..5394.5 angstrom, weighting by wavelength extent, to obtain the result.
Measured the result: 14.8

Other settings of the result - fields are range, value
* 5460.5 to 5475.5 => 21.2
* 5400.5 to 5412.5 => 15.5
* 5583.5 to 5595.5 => 16.6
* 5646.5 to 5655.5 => 14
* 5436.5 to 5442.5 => 17.6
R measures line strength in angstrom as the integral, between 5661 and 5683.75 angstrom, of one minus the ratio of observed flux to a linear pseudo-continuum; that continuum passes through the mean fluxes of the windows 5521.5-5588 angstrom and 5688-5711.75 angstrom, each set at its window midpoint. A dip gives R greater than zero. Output 2.3 angstrom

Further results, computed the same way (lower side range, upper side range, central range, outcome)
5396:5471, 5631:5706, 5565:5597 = -4.7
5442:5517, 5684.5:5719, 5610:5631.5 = 2.9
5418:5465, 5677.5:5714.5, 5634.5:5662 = 0.9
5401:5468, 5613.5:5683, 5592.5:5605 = -1.3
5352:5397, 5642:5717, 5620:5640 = -0.5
